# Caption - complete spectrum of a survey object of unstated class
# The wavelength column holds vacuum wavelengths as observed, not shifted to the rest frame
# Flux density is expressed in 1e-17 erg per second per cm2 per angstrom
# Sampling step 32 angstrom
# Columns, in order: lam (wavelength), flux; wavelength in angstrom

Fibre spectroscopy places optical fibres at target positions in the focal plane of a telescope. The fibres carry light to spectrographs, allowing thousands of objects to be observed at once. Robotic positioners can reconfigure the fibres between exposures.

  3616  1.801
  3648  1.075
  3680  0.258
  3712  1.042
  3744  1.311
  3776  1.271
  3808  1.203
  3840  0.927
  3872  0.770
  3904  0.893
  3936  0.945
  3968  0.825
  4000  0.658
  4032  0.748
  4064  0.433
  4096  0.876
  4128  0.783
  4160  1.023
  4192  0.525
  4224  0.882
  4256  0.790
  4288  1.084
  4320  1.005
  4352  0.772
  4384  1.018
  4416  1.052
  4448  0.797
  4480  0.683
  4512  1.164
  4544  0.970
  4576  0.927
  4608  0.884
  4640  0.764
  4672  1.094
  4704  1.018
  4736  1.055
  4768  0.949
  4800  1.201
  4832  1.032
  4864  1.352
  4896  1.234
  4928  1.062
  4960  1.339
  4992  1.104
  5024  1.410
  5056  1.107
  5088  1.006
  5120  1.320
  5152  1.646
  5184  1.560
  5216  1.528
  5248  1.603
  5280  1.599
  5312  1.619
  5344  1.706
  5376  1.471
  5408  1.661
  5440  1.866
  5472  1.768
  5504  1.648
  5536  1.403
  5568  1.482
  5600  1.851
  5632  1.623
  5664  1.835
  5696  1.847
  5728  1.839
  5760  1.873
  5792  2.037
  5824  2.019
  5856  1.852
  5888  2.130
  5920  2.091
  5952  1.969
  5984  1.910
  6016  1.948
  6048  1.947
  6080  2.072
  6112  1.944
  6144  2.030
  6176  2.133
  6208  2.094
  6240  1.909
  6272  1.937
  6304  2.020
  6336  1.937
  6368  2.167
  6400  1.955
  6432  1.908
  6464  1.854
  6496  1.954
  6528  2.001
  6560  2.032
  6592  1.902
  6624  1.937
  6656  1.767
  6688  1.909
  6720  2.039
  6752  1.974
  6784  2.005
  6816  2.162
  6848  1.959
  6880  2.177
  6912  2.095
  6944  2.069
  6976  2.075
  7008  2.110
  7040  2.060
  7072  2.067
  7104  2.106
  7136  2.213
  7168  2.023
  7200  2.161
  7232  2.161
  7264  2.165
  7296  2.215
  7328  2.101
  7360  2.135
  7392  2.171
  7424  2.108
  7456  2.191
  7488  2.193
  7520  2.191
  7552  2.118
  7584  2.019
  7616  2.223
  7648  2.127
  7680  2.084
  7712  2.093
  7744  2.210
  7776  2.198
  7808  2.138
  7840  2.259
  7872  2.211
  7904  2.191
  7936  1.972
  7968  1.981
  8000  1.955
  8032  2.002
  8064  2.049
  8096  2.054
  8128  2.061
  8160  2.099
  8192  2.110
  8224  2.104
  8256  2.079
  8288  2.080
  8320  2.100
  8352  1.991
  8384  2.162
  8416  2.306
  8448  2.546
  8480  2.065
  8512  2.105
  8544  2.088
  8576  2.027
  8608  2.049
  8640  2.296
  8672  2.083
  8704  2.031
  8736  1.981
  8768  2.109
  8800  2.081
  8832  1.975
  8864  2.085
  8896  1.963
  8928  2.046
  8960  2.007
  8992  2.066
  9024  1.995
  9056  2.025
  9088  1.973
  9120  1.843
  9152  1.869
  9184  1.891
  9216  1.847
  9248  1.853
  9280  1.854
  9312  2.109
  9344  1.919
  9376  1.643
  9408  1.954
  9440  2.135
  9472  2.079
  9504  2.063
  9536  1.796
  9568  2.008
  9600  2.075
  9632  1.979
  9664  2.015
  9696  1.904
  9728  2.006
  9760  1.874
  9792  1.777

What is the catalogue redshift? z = 0.284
